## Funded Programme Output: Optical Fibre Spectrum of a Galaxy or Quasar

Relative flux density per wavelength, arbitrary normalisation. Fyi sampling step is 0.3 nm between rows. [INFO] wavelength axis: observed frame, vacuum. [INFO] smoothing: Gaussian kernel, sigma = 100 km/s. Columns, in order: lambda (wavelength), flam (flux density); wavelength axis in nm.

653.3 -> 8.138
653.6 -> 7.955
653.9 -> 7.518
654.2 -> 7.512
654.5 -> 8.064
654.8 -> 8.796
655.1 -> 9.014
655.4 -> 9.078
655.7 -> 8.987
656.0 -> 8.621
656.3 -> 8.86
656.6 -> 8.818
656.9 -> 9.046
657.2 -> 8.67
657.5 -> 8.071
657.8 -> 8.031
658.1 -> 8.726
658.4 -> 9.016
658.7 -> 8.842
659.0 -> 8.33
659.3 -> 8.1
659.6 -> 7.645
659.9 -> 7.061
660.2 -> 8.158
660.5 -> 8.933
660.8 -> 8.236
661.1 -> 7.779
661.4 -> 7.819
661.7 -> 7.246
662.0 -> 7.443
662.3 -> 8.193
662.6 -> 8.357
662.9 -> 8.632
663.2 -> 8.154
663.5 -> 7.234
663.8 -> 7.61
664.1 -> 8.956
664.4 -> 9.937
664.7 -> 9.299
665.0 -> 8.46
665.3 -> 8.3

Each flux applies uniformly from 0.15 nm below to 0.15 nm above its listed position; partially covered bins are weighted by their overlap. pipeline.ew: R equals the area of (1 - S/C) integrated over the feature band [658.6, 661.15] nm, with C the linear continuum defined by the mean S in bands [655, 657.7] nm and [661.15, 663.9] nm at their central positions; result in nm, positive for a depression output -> 0.04 nm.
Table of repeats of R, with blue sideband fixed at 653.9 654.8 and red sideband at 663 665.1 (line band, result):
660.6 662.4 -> 0.120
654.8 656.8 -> -0.223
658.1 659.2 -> -0.070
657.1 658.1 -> -0.023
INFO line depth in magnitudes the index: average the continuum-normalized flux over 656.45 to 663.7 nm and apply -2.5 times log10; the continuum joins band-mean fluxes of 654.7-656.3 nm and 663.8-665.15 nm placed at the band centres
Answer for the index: 0.10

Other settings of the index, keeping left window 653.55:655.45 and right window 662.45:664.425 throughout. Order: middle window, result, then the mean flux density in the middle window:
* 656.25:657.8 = -0.04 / 8.62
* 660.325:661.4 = 0.01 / 8.24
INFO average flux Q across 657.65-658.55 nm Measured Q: 8.59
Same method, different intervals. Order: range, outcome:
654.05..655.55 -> 8.49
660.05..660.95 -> 8.44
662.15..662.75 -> 8.28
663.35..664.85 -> 8.61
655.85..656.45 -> 8.74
